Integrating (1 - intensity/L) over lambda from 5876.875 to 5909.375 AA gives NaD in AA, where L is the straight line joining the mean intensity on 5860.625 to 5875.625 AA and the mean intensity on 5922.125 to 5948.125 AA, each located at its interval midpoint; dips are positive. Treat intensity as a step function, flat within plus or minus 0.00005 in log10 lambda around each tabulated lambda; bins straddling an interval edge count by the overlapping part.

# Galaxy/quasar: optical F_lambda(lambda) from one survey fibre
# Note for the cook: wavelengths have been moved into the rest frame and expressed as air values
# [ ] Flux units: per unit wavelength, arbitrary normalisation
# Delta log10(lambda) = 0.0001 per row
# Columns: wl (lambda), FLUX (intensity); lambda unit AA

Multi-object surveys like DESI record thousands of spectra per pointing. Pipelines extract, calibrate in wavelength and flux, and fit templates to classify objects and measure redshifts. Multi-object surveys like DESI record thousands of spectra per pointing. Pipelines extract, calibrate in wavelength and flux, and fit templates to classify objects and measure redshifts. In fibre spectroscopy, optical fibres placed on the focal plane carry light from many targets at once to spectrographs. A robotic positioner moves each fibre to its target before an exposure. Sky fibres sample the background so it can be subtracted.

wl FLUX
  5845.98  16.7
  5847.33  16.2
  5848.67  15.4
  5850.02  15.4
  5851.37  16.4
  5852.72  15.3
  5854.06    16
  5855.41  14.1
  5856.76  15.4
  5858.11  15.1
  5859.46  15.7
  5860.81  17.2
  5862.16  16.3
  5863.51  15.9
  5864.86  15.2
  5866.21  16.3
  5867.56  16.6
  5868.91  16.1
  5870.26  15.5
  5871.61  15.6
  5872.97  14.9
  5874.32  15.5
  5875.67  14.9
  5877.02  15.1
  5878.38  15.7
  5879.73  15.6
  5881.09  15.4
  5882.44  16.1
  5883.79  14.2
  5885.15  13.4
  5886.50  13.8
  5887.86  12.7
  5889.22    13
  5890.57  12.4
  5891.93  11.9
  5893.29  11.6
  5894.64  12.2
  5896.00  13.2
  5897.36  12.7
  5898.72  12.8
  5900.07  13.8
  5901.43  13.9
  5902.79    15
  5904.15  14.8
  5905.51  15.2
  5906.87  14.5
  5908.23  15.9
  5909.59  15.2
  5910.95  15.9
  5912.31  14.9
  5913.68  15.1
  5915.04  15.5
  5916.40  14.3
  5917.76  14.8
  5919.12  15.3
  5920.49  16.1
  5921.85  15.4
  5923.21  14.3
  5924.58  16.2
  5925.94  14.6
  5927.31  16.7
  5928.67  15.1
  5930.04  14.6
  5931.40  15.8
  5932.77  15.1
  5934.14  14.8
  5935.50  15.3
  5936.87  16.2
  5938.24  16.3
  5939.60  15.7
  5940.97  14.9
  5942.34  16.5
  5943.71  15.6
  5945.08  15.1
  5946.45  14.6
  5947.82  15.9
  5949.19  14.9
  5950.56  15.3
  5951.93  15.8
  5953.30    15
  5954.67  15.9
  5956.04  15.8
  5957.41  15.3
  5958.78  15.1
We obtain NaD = 3.6 AA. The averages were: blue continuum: 15.8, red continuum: 15.4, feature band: 14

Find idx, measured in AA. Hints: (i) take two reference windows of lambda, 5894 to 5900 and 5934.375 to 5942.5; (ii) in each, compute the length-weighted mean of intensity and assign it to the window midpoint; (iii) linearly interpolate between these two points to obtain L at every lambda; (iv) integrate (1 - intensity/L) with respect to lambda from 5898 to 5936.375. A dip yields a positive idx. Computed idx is -2.20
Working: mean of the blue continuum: 12.8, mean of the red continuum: 15.7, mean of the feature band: 15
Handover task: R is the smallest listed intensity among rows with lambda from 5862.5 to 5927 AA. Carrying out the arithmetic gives 11.6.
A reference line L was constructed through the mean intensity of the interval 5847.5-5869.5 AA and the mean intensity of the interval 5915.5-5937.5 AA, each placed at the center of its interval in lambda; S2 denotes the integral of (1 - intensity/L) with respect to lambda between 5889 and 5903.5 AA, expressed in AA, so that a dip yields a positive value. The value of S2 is 2.4 AA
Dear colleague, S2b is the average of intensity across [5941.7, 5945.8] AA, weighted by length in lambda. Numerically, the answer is 15.7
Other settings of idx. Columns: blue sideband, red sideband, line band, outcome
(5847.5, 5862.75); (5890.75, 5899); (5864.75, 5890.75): -2.1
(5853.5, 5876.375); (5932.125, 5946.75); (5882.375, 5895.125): 2.1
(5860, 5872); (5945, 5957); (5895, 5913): 1.6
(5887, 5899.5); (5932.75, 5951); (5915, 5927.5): -0.9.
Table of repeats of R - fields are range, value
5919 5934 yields 14.3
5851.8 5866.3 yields 14.1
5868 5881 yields 14.9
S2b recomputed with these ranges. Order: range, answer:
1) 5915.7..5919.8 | 14.8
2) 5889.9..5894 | 12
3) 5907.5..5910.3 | 15.5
